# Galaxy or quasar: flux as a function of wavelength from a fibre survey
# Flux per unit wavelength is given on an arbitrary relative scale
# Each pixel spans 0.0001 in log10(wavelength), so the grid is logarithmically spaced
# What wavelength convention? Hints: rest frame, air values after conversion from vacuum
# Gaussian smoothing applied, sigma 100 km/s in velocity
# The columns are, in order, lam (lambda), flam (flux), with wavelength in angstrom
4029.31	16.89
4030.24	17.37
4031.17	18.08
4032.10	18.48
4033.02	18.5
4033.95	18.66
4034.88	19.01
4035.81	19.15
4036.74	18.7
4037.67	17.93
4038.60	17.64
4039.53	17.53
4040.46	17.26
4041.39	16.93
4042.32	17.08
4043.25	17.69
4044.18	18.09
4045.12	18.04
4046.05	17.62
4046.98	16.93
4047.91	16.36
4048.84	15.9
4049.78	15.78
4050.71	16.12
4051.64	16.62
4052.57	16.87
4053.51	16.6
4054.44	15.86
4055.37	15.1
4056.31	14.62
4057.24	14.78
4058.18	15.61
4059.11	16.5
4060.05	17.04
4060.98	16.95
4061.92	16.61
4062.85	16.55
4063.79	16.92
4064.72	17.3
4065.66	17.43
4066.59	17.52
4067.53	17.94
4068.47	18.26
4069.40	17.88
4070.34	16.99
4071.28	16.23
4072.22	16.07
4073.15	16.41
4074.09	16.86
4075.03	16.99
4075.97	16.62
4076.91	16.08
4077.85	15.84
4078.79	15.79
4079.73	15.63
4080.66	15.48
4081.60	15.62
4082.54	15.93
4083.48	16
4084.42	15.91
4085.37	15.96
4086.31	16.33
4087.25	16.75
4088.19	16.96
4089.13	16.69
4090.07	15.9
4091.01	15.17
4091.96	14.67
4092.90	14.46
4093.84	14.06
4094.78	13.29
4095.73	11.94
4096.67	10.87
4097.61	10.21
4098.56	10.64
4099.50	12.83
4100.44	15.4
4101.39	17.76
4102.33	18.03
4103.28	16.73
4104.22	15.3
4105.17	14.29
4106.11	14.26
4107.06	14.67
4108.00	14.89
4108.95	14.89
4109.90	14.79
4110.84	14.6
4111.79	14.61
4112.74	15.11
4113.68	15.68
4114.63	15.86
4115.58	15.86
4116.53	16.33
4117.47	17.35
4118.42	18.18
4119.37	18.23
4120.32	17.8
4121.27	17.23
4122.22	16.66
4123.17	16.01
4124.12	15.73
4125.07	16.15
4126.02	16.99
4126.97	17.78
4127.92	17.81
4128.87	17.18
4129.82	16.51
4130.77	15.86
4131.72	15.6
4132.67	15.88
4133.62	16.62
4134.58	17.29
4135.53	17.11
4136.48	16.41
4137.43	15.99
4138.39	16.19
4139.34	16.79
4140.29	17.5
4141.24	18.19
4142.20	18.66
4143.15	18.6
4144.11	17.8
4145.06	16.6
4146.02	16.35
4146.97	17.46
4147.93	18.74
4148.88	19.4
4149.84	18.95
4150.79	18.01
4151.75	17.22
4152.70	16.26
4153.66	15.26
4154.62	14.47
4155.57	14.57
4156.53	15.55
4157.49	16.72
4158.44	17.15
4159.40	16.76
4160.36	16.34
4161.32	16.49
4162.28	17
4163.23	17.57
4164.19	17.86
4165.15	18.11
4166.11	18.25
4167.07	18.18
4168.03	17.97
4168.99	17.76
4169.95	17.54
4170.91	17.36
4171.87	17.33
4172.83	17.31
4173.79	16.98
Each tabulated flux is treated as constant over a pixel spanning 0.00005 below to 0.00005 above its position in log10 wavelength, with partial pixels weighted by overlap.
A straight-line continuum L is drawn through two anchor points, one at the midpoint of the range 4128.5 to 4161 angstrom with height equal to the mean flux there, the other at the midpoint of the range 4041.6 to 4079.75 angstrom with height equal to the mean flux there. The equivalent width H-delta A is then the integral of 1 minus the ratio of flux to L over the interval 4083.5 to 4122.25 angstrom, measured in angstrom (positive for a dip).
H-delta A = 3.4 angstrom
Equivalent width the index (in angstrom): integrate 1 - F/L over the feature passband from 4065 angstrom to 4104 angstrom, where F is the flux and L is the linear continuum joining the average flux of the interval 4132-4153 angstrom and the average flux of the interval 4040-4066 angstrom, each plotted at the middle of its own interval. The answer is 2.78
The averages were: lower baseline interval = 16.6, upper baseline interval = 17.4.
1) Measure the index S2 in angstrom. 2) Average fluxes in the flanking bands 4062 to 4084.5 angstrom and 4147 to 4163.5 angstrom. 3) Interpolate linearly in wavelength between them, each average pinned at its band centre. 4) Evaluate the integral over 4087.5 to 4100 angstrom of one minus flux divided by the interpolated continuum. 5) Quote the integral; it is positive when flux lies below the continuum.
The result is 2.21 angstrom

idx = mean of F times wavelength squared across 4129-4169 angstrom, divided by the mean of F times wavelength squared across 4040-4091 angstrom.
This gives 1.07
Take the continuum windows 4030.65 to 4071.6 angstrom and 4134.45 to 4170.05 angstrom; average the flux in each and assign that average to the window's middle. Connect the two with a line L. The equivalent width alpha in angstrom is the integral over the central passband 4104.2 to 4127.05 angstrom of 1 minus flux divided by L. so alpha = 1.6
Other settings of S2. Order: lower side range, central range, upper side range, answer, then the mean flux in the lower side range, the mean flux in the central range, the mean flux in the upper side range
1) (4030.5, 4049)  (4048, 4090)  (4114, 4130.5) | 2.6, 17.8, 16.4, 16.9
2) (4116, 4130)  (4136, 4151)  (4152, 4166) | -0.8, 17.1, 17.6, 16.5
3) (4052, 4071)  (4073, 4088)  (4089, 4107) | -0.7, 16.7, 16.1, 14.3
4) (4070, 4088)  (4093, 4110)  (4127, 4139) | 2.3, 16.2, 14.2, 16.6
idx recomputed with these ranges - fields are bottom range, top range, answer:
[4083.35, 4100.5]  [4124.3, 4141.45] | 1.19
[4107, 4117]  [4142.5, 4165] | 1.14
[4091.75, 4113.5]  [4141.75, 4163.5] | 1.22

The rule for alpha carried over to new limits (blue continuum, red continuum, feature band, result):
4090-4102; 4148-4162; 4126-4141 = -1.11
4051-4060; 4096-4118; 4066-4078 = -1.07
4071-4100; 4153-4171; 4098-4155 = -1.28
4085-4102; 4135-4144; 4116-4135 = -0.50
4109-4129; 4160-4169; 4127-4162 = 0.30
